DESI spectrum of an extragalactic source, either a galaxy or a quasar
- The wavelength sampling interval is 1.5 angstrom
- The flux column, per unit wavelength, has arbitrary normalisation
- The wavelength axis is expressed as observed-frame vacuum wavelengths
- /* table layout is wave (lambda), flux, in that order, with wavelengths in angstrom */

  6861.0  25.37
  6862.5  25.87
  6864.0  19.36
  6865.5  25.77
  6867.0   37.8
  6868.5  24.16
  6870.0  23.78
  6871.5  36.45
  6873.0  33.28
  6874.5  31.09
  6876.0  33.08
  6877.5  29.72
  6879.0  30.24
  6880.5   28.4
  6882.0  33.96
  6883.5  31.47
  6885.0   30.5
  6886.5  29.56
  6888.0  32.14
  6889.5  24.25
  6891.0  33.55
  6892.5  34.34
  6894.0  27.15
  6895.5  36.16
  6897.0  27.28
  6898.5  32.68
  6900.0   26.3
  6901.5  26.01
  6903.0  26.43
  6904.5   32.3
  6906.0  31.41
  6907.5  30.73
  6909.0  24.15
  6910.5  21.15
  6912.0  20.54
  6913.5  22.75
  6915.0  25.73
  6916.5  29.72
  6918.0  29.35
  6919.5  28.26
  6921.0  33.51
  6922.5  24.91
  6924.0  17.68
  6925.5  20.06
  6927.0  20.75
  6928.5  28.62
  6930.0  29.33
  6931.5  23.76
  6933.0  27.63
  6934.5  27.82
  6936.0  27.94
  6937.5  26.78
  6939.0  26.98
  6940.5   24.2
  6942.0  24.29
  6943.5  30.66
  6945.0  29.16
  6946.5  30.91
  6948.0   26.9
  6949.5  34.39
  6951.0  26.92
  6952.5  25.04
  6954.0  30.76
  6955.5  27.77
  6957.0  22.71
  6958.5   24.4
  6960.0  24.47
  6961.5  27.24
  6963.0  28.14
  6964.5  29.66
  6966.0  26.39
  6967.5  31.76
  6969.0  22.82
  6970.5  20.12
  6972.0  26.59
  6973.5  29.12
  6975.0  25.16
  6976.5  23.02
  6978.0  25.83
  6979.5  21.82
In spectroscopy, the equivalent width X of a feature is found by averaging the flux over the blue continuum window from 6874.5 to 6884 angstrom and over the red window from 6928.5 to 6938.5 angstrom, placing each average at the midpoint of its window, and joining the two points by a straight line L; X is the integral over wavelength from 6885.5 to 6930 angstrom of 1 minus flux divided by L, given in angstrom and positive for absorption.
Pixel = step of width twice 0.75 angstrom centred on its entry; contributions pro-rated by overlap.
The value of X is 2.5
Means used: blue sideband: 31.1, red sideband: 27.3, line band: 27.5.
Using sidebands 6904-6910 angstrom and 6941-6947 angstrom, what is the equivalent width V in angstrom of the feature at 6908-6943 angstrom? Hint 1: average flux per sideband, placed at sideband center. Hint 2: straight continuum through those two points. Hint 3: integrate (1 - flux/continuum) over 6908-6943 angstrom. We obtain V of 4.0 angstrom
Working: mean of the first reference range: 29.2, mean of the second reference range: 28.5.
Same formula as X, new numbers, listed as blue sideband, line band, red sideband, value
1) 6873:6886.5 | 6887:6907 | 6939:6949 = 0.1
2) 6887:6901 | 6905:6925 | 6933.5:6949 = 2.1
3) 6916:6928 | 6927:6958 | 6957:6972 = -2.1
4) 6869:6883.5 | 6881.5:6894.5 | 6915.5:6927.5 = -0.5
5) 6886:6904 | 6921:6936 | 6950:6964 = 1.5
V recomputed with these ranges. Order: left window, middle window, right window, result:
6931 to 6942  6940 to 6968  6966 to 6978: -1.8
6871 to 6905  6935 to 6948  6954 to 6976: 0.0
